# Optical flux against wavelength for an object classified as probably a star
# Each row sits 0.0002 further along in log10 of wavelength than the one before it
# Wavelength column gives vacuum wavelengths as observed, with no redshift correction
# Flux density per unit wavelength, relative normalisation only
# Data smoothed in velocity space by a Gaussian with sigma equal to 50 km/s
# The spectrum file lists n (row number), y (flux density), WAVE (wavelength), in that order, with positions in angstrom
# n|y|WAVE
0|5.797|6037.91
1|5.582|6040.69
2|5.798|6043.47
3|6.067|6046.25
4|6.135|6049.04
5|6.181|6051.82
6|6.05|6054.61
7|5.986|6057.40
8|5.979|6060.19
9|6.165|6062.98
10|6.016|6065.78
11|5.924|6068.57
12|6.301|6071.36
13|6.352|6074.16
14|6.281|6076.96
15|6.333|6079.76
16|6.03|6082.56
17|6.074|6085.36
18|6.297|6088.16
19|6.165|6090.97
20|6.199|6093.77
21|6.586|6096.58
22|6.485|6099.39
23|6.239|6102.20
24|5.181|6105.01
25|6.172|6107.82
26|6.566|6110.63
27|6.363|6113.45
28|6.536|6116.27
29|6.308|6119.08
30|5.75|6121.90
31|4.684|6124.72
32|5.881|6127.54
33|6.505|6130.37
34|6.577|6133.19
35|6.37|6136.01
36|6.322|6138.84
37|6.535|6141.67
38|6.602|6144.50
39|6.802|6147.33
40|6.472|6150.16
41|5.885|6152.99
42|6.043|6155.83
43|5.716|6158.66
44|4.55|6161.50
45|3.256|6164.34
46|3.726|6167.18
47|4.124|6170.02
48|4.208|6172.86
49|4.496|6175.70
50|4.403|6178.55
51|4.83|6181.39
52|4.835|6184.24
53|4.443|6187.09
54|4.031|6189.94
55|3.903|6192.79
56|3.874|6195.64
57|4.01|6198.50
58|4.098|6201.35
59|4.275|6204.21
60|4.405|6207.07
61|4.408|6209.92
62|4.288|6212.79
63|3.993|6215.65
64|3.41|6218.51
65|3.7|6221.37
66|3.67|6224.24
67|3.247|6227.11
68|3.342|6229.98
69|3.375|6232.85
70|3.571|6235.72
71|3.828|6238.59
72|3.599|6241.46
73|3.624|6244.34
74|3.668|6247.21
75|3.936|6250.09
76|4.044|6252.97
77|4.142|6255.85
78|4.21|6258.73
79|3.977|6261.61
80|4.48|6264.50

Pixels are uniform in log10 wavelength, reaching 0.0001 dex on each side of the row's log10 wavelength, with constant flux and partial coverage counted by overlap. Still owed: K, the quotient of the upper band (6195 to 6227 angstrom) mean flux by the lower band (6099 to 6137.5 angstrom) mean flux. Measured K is 0.65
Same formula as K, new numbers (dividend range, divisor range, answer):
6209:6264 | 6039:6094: 0.62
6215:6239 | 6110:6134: 0.58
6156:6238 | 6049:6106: 0.67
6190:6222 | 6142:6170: 0.75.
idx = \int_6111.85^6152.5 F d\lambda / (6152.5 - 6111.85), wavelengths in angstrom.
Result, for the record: 6.26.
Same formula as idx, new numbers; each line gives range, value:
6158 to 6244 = 4.03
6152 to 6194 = 4.55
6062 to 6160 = 6.19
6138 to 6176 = 5.35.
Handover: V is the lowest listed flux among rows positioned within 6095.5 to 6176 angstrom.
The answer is 3.256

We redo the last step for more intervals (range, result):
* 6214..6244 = 3.247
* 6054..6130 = 4.684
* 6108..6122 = 5.75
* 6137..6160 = 5.716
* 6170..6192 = 4.031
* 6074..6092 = 6.03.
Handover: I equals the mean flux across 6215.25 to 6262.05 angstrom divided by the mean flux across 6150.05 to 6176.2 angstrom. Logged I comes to 0.8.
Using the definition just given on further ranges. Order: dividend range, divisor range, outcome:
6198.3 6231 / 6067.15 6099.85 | 0.63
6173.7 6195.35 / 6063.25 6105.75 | 0.71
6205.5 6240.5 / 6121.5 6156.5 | 0.61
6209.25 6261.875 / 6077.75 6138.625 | 0.61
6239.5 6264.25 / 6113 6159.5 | 0.63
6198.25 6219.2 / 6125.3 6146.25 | 0.65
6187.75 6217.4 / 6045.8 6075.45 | 0.68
